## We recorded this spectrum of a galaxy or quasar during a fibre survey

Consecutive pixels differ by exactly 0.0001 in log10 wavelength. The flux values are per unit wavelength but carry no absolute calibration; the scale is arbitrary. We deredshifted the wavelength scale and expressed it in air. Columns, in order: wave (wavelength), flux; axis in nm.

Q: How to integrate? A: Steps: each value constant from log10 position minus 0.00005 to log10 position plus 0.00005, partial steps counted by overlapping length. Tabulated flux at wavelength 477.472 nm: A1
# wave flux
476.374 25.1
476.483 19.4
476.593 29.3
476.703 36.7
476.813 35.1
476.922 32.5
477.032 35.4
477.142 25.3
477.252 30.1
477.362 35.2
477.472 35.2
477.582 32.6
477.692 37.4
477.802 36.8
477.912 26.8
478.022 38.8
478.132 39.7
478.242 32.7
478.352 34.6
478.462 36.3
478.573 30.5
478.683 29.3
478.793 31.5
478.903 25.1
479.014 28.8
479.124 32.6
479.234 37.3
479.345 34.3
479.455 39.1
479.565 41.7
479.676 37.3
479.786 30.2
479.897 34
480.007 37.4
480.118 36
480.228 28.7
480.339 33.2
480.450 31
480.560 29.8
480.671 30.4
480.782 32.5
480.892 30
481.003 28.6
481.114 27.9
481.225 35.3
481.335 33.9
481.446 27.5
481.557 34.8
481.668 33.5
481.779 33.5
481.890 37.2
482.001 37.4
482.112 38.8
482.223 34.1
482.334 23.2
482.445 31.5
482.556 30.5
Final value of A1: 35.2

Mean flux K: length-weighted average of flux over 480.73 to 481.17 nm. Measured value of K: 29.7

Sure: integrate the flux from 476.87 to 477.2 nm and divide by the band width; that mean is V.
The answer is 31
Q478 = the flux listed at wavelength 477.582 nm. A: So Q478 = 32.6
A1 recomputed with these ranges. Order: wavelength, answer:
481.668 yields 33.5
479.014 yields 28.8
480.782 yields 32.5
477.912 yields 26.8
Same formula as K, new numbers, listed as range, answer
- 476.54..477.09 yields 33.8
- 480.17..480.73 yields 30.6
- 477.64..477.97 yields 33.7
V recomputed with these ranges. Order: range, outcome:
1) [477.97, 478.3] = 37.1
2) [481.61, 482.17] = 36.1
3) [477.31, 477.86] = 35.4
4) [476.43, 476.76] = 28.5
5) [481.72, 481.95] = 35.3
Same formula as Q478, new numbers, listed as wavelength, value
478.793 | 31.5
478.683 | 29.3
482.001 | 37.4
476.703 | 36.7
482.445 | 31.5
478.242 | 32.7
